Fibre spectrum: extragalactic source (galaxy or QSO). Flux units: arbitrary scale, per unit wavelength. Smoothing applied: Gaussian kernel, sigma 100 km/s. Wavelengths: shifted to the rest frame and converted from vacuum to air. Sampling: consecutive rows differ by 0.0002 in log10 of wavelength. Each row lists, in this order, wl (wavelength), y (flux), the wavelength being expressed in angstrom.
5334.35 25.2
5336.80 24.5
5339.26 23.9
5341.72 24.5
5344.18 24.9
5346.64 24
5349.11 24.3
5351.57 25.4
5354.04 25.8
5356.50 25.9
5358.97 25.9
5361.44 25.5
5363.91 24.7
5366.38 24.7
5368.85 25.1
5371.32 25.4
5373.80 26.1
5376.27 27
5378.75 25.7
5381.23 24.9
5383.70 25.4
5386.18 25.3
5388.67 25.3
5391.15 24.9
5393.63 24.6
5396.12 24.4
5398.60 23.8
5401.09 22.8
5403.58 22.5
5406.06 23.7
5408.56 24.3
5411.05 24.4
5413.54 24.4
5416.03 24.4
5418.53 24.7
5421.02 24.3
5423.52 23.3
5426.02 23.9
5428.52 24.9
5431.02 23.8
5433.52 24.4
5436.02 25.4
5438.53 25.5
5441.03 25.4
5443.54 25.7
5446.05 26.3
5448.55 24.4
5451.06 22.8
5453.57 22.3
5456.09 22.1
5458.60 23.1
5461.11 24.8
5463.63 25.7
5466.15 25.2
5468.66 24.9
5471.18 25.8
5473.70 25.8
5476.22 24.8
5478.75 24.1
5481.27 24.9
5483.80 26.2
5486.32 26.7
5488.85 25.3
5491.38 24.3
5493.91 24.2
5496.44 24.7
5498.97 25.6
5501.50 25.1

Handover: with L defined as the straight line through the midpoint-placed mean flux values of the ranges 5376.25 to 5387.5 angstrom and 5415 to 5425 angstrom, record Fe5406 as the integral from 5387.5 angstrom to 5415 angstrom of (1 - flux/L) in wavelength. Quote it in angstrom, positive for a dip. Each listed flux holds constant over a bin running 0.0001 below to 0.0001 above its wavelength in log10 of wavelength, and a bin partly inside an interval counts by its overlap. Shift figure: 0.8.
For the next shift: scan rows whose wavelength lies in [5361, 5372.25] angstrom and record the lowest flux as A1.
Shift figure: 24.7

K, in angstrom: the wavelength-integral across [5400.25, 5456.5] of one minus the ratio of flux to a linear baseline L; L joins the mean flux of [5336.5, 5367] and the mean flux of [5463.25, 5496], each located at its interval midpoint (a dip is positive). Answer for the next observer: 2.0 angstrom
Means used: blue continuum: 24.9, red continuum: 25.2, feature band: 24.2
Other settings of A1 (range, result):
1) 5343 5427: 22.5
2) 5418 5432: 23.3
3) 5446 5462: 22.1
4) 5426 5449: 23.8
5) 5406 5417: 23.7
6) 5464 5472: 24.9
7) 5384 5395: 24.6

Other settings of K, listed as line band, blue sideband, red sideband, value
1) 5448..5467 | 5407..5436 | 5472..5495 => 0.8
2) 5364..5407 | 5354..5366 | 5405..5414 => 0.0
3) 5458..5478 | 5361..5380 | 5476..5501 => 0.1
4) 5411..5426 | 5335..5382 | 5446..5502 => 0.4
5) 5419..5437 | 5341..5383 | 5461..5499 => 0.7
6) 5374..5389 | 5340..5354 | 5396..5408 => -1.1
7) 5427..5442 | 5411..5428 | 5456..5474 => -0.3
